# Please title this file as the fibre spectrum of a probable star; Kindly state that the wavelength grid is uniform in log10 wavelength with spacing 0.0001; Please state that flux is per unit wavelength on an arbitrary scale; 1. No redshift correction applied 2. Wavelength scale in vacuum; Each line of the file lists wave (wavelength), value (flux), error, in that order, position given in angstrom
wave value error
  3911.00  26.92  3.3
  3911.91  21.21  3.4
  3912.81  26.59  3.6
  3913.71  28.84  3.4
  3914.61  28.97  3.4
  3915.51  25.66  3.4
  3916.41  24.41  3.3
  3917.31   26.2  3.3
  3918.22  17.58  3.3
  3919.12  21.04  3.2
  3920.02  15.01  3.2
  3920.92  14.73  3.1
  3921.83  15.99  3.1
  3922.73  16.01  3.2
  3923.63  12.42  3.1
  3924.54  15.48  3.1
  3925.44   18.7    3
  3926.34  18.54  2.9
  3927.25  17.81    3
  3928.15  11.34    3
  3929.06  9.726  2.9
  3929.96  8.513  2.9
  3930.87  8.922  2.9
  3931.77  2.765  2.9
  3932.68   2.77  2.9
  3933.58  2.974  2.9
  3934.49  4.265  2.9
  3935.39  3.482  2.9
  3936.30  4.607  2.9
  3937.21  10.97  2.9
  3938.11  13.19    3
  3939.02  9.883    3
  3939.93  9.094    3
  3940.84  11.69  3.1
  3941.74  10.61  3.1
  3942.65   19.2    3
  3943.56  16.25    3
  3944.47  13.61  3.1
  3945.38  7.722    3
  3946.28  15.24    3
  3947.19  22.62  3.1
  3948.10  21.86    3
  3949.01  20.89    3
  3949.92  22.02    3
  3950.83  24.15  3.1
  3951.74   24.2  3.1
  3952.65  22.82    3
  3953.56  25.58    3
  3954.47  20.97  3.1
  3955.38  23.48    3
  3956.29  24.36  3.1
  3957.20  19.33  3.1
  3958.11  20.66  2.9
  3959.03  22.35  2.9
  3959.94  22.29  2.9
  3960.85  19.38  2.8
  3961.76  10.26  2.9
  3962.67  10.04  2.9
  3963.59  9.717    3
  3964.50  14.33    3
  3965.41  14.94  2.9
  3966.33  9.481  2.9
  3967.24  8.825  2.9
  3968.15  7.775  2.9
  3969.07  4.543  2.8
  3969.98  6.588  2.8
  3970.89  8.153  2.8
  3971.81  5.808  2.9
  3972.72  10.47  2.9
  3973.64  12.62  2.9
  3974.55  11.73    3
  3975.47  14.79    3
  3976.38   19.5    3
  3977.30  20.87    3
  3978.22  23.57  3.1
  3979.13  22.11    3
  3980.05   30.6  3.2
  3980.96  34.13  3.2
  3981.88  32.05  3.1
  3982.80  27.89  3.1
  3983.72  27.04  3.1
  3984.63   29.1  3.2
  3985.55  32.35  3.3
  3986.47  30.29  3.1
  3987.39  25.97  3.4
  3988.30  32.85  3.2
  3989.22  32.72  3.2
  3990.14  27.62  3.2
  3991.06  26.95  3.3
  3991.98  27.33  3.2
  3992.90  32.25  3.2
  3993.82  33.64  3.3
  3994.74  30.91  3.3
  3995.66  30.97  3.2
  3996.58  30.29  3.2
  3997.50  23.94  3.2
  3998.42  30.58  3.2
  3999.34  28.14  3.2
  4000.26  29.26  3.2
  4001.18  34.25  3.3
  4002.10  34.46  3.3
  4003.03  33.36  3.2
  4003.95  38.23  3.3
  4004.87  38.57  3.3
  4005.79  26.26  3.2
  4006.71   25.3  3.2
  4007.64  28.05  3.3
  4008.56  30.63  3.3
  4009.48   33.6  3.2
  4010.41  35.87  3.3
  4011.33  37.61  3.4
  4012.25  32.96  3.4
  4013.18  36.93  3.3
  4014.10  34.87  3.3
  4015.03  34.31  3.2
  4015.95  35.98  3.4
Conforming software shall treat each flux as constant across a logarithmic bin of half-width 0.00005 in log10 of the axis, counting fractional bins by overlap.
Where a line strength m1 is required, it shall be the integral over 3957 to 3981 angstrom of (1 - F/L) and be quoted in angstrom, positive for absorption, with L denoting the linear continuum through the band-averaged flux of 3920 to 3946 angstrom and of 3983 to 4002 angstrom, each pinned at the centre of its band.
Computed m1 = 8.0 angstrom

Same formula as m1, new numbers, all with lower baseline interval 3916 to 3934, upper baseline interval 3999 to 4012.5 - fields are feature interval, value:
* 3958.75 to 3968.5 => 3.9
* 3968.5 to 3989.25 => 4.3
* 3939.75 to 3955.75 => 0.7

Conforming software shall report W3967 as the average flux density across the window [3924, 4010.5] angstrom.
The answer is 20.1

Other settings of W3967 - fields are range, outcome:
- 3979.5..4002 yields 30.1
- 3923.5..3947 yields 10.9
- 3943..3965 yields 18.9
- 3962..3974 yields 9.47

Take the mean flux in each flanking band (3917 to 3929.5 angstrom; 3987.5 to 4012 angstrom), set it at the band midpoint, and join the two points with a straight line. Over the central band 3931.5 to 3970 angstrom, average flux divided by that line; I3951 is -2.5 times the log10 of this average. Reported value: 0.46 mag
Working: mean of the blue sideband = 16.4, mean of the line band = 14.4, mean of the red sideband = 31.2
